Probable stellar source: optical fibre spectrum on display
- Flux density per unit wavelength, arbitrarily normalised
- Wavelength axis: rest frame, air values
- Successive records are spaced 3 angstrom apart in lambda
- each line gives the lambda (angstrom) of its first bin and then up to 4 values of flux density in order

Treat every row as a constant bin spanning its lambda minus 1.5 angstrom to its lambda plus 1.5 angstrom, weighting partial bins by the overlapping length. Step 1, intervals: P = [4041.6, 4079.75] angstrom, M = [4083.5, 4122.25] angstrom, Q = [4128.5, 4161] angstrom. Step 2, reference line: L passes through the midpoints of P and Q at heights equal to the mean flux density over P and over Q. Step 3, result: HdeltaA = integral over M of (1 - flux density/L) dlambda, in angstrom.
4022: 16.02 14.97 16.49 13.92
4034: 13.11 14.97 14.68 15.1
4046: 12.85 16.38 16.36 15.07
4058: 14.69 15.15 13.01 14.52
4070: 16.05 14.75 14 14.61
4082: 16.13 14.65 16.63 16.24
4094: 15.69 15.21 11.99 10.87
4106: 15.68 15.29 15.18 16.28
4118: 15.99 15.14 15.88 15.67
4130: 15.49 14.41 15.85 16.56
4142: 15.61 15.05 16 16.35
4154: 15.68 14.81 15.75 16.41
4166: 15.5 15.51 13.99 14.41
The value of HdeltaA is 0.6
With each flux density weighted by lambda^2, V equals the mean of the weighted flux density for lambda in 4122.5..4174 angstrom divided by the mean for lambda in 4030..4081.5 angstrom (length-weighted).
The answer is 1.11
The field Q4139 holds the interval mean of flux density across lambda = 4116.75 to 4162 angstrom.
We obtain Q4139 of 15.6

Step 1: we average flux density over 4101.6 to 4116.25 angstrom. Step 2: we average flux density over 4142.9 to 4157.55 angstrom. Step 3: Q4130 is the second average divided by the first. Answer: 1.07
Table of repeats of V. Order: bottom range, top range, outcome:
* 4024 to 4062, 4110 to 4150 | 1.09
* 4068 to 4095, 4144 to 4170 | 1.06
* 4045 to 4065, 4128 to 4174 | 1.09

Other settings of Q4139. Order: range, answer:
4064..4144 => 15.1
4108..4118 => 15.7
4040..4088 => 14.9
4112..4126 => 15.7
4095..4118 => 14.5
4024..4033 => 15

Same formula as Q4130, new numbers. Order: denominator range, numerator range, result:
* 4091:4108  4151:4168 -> 1.11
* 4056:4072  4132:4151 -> 1.07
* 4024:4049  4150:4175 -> 1.05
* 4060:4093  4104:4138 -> 1.03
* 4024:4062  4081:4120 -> 1.01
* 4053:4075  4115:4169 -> 1.06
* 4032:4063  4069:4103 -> 1.01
